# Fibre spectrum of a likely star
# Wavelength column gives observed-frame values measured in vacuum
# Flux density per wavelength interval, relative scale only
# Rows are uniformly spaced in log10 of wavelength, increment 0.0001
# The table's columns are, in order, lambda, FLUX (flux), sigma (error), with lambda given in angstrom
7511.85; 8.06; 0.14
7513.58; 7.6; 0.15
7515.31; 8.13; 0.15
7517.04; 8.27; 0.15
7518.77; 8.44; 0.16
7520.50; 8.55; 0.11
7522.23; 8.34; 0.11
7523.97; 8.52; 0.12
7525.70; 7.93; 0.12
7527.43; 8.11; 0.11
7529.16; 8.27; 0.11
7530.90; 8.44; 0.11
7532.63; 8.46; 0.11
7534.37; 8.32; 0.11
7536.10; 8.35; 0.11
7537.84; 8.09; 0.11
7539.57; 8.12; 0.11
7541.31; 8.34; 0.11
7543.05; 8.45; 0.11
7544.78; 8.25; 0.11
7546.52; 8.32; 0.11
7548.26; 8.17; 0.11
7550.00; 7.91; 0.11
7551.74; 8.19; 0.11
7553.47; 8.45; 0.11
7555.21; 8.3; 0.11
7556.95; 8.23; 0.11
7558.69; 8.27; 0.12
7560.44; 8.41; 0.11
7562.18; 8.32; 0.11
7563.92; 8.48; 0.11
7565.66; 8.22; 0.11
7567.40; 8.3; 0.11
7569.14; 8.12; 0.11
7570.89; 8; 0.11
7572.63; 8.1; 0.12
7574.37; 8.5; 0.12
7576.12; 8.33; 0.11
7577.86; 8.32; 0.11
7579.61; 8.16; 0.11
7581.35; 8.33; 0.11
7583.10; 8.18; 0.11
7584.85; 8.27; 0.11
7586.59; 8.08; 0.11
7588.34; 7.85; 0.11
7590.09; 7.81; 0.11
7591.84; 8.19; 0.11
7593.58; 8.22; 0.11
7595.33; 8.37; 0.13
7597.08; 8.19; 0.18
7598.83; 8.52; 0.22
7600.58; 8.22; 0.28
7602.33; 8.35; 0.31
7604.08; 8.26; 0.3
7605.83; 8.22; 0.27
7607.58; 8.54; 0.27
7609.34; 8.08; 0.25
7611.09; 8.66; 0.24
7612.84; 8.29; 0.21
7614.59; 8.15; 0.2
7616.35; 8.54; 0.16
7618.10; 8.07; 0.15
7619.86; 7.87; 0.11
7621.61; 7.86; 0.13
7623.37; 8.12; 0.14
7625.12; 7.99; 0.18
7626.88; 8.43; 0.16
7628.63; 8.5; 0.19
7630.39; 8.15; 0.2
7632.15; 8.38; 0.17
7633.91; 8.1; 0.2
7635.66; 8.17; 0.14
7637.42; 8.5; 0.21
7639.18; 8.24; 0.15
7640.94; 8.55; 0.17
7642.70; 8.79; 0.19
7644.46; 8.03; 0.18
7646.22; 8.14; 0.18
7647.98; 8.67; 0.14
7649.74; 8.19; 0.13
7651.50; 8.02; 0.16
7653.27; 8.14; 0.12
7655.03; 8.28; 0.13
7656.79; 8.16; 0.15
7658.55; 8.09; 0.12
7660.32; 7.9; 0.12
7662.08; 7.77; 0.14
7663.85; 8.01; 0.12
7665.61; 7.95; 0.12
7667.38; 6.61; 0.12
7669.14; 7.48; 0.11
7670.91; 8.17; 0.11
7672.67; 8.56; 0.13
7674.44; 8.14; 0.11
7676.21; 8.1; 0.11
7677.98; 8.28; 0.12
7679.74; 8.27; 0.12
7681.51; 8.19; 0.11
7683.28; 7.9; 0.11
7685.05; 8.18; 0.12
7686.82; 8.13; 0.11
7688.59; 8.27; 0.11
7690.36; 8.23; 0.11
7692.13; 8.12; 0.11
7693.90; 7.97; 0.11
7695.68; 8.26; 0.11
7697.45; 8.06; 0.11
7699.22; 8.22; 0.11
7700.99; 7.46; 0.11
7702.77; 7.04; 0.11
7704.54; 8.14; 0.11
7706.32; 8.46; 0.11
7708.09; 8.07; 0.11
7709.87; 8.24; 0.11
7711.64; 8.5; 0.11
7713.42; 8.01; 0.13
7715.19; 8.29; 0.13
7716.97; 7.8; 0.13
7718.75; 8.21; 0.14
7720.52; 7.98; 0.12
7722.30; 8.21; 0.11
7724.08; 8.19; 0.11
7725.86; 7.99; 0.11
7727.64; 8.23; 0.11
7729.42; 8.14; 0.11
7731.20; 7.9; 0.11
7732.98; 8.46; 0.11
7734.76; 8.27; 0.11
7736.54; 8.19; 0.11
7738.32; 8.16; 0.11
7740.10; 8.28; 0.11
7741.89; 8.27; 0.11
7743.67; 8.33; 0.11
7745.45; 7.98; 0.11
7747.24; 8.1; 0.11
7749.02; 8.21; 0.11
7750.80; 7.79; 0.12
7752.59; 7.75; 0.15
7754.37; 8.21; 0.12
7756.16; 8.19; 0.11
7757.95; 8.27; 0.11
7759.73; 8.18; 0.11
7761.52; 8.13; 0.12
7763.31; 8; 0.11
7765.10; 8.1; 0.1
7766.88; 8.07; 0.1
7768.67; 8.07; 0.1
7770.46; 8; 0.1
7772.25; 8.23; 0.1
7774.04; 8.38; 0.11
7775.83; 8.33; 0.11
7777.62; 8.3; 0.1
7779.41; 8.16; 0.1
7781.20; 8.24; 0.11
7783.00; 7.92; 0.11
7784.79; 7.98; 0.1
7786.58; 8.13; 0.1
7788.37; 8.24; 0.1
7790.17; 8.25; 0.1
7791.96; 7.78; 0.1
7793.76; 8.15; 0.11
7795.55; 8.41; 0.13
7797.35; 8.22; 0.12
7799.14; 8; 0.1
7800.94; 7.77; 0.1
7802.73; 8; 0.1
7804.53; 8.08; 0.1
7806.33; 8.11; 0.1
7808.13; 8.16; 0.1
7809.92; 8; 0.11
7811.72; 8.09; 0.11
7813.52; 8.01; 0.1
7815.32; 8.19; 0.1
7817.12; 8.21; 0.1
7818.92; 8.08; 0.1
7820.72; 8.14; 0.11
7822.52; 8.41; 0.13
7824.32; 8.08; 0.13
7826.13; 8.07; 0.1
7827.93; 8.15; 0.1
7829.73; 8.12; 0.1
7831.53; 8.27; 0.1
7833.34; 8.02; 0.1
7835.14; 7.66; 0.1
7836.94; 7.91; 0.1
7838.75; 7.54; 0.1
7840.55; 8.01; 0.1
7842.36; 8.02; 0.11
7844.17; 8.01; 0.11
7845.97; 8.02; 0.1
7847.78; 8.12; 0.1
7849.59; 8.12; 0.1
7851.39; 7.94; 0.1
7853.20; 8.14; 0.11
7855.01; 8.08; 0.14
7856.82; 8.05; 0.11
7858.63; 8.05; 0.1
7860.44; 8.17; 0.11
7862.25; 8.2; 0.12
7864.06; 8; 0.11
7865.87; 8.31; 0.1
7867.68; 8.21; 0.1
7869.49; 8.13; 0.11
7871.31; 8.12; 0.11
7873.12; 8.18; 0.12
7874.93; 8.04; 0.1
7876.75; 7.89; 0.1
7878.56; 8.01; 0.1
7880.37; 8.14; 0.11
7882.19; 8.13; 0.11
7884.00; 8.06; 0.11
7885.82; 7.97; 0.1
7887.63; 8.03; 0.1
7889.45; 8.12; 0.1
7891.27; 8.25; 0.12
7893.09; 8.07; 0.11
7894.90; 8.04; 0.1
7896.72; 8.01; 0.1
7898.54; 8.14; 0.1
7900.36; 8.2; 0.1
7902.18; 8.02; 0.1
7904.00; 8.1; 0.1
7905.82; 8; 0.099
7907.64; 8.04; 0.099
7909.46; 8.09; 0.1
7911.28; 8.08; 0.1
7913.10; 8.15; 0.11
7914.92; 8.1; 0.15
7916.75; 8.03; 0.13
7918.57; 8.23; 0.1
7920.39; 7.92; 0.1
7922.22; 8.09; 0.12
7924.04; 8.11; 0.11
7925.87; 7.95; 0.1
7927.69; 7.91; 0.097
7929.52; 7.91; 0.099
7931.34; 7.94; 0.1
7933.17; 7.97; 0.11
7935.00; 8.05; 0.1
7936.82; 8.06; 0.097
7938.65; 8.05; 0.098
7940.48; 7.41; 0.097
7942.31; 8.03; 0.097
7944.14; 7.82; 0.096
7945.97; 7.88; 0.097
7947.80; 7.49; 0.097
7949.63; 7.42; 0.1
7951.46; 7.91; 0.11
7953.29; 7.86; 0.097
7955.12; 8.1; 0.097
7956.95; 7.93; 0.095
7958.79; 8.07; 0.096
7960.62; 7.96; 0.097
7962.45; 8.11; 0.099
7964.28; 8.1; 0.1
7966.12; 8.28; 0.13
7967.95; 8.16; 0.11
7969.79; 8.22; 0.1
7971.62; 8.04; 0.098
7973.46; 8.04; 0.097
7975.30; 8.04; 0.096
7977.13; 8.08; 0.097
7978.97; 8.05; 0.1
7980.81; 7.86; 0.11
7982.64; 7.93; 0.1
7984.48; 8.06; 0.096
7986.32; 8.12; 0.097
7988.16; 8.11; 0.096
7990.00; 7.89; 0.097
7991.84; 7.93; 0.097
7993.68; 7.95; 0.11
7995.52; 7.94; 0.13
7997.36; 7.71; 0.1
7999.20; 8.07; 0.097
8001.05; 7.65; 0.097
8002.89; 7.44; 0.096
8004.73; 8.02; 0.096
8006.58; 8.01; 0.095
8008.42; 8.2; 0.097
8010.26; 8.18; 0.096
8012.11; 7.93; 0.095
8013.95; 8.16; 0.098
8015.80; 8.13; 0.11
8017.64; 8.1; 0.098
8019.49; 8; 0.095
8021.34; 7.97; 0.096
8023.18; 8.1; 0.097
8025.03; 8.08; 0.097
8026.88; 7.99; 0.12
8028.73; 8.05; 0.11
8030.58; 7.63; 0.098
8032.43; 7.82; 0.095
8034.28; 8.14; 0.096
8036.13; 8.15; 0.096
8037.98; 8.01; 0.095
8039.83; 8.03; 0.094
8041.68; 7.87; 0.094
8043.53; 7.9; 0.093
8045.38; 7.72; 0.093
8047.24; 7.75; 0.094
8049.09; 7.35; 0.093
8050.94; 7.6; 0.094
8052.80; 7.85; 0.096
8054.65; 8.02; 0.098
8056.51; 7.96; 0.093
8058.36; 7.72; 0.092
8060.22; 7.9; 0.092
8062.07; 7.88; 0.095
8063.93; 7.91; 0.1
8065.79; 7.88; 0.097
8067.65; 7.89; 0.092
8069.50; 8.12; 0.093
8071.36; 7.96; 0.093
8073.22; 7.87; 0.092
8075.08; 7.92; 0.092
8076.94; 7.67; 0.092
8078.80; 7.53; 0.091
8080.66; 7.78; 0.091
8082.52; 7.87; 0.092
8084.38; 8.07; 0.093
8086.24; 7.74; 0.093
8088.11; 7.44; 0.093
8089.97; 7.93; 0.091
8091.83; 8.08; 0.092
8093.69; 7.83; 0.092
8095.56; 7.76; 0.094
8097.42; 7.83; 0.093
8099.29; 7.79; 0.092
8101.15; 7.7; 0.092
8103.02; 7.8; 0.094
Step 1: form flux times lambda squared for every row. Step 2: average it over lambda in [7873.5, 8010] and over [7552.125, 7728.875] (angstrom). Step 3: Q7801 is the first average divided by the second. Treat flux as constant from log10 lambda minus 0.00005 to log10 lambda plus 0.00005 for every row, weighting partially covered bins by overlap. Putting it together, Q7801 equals 1.1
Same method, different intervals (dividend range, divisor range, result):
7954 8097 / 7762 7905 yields 1.03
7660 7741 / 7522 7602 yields 1.01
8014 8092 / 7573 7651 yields 1.07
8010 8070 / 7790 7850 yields 1.04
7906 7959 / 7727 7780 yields 1.02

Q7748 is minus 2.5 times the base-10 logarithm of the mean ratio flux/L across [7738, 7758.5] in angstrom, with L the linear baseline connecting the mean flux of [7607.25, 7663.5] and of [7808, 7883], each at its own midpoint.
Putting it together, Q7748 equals 0.00 mag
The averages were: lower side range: 8.22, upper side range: 8.08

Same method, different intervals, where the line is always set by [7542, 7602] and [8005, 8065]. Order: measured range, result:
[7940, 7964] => 0.02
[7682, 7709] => 0.02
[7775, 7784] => -0.01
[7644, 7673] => 0.02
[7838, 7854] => 0.01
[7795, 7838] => 0.00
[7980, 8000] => 0.00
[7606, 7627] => 0.00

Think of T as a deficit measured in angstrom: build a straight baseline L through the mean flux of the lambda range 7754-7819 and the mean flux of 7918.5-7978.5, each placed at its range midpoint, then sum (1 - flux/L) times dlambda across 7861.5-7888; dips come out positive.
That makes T -0.2 angstrom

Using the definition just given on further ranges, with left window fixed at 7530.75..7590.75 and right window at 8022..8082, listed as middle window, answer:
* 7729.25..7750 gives -0.2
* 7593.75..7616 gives -0.3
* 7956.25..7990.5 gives -0.5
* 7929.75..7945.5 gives 0.1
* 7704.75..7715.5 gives -0.2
